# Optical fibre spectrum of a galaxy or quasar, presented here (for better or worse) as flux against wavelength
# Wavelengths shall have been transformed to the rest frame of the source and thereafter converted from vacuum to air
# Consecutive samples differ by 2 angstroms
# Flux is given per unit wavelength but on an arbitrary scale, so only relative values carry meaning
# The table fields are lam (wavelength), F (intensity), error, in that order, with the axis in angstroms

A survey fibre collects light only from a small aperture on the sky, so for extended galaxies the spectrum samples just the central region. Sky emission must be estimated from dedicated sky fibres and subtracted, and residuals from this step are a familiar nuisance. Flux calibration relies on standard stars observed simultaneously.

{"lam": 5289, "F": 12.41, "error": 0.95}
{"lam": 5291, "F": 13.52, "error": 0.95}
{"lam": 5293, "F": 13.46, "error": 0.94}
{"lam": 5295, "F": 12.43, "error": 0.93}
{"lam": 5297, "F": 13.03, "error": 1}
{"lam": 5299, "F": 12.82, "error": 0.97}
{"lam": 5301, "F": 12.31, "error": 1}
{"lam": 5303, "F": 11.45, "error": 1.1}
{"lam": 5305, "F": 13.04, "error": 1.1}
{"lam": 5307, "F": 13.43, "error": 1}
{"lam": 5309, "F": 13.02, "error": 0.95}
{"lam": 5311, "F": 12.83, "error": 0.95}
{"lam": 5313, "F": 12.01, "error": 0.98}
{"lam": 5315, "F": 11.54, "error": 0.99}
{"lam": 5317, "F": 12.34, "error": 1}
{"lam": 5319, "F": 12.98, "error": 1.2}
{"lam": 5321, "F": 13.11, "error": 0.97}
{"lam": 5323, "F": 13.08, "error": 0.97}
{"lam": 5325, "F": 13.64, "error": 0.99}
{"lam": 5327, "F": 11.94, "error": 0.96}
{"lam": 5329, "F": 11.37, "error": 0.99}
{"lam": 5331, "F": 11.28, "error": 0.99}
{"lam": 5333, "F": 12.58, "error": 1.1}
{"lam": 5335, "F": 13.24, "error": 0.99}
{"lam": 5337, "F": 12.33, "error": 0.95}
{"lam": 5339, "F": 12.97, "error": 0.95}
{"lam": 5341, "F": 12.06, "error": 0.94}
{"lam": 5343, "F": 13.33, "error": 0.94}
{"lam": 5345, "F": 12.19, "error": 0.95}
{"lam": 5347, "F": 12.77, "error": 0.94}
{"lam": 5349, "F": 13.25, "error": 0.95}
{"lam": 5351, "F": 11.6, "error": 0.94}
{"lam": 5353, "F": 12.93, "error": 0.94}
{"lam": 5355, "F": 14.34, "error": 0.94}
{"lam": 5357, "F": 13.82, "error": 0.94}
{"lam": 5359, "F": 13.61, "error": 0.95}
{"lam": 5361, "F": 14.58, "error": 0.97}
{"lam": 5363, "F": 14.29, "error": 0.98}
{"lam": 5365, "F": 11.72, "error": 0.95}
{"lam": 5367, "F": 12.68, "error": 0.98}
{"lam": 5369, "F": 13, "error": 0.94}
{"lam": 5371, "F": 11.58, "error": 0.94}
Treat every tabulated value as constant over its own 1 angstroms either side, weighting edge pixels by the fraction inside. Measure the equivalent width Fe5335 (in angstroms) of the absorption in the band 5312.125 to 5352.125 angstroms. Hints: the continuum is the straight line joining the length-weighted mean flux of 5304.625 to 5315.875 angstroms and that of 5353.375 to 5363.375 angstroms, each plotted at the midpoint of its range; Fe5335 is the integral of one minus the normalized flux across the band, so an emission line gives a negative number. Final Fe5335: 2.4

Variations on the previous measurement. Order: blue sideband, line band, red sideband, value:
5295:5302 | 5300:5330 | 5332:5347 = 0.33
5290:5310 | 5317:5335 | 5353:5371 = 0.74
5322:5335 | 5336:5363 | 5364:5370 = -1.47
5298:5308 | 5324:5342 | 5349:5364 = 1.05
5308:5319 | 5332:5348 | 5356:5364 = 0.80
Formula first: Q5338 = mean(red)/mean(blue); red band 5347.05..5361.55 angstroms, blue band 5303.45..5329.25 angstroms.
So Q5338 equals 1.1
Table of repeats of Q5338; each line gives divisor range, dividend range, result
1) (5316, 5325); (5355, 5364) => 1.09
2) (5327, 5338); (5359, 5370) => 1.09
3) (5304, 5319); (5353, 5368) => 1.07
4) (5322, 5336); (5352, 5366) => 1.09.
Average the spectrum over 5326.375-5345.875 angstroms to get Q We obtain 12.3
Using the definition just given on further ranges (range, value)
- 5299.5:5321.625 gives 12.5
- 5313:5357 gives 12.6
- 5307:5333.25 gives 12.5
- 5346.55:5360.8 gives 13.3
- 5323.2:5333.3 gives 12.2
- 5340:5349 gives 12.7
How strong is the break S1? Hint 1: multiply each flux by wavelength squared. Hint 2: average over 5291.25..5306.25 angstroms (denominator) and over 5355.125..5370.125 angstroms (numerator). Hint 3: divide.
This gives 1.08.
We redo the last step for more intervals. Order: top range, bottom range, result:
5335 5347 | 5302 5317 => 1.03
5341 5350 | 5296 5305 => 1.04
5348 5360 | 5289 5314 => 1.06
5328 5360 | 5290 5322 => 1.02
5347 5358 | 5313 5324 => 1.06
